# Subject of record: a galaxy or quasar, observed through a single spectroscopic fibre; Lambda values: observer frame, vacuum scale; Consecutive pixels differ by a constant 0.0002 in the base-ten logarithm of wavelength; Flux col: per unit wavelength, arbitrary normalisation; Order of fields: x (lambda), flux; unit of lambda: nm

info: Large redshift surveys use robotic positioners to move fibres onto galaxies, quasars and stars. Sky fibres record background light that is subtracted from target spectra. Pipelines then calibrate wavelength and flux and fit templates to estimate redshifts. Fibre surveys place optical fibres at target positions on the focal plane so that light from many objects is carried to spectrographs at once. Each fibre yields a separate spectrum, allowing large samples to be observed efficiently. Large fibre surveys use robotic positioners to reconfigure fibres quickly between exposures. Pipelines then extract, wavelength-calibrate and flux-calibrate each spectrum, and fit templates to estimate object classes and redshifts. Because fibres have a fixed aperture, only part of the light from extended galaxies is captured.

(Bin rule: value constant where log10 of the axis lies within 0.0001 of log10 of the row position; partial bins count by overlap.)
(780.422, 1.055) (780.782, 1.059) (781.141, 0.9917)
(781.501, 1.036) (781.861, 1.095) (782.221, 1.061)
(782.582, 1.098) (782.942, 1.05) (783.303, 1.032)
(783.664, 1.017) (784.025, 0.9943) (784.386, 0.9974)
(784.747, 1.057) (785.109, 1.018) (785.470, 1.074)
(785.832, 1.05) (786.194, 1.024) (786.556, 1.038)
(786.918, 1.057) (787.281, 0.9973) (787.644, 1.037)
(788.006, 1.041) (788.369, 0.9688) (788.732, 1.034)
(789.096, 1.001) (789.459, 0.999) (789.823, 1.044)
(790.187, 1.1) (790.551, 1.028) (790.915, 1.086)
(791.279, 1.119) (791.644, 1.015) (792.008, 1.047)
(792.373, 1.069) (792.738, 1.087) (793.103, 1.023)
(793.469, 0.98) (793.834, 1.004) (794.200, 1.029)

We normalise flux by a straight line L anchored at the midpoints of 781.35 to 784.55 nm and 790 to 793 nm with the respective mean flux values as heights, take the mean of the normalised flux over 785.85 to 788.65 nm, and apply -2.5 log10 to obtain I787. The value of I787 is 0.03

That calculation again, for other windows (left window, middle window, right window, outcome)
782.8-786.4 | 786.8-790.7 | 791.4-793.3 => 0.01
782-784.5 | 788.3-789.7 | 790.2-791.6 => 0.06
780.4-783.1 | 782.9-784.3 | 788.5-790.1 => 0.03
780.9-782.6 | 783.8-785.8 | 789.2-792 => 0.02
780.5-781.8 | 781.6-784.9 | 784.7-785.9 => 0.00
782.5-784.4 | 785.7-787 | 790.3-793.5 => 0.00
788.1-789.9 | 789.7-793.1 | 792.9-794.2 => -0.06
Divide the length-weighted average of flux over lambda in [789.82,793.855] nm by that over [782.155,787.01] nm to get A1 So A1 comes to 1.0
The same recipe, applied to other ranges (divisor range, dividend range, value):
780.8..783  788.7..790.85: 0.98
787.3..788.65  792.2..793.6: 1.03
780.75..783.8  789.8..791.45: 1.03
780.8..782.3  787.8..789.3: 0.97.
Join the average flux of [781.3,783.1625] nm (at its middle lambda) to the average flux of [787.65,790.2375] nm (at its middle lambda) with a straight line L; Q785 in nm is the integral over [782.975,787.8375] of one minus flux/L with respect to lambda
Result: 0.070 nm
